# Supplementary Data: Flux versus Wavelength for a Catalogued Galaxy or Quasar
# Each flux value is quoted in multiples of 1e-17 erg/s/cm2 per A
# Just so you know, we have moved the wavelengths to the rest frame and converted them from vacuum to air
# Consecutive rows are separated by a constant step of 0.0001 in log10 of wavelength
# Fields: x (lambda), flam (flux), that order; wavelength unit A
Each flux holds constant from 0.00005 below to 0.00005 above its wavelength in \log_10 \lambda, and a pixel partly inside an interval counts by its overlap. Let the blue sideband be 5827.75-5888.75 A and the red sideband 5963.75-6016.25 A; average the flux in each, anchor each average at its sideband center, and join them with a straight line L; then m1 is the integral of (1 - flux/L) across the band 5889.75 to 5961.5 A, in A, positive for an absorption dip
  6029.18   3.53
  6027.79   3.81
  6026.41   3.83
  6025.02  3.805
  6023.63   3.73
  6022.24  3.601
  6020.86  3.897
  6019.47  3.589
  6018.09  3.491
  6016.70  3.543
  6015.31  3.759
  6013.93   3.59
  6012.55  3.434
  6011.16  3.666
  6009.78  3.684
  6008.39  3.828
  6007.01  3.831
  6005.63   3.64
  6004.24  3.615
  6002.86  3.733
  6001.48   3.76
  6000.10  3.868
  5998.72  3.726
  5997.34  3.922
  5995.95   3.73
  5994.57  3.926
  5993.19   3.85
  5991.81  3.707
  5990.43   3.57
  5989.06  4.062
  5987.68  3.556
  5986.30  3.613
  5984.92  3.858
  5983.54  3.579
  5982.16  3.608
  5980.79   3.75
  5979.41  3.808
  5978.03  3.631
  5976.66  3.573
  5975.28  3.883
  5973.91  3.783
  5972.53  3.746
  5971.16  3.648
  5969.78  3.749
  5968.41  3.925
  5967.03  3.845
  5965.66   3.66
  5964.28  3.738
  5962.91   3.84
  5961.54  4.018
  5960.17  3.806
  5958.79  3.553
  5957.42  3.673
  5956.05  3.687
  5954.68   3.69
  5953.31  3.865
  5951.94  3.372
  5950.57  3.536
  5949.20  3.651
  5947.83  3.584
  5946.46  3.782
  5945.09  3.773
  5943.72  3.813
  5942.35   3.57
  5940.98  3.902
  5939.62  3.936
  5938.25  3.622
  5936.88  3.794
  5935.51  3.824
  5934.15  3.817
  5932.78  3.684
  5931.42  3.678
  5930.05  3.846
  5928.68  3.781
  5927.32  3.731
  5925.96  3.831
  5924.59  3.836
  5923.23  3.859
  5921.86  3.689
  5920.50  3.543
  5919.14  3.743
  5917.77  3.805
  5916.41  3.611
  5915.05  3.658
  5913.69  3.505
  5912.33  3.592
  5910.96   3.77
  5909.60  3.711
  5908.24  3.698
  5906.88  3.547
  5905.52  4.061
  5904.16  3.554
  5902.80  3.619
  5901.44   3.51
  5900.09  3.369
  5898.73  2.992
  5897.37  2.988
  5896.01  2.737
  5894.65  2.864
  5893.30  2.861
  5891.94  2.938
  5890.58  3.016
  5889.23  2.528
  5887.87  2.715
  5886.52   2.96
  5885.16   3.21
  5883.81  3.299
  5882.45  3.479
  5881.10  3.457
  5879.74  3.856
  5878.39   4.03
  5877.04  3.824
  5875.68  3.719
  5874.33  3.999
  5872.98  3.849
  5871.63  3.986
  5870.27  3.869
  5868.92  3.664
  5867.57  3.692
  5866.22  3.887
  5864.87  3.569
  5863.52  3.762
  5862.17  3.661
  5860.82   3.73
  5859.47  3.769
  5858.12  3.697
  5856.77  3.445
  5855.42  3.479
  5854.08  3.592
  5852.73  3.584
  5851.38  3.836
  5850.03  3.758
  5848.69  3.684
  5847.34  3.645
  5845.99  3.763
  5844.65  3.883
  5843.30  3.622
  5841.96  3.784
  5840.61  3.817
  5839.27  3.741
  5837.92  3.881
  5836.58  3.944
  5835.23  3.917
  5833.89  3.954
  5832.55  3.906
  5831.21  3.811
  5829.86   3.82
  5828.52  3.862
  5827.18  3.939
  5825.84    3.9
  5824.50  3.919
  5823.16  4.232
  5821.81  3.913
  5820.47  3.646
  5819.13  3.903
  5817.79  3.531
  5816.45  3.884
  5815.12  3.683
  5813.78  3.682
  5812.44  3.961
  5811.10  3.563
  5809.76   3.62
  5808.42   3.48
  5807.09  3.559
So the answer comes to 2.3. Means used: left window 3.69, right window 3.73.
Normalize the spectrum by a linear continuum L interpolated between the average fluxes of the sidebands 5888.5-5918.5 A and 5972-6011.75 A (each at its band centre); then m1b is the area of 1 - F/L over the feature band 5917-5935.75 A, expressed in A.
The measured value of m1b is -1.6 A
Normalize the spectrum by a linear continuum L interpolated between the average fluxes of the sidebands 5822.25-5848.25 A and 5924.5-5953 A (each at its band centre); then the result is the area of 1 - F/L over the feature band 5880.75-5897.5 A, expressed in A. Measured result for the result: 3.5 A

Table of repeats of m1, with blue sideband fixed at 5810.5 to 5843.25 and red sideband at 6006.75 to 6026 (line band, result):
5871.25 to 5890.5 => 1.63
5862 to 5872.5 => 0.10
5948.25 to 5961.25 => 0.24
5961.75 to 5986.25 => -0.23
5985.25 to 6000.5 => -0.34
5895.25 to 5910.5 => 1.35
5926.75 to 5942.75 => -0.11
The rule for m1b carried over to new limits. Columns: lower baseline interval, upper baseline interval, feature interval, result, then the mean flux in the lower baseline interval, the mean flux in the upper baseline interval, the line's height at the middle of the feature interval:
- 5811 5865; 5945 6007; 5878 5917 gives 4.3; 3.78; 3.73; 3.76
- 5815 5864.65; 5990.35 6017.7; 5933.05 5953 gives 0.1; 3.78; 3.72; 3.74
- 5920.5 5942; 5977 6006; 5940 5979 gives 0.3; 3.78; 3.74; 3.76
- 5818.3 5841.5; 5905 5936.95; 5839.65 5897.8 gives 4.5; 3.88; 3.73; 3.82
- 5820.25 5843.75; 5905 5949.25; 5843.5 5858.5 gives 0.7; 3.87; 3.73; 3.85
